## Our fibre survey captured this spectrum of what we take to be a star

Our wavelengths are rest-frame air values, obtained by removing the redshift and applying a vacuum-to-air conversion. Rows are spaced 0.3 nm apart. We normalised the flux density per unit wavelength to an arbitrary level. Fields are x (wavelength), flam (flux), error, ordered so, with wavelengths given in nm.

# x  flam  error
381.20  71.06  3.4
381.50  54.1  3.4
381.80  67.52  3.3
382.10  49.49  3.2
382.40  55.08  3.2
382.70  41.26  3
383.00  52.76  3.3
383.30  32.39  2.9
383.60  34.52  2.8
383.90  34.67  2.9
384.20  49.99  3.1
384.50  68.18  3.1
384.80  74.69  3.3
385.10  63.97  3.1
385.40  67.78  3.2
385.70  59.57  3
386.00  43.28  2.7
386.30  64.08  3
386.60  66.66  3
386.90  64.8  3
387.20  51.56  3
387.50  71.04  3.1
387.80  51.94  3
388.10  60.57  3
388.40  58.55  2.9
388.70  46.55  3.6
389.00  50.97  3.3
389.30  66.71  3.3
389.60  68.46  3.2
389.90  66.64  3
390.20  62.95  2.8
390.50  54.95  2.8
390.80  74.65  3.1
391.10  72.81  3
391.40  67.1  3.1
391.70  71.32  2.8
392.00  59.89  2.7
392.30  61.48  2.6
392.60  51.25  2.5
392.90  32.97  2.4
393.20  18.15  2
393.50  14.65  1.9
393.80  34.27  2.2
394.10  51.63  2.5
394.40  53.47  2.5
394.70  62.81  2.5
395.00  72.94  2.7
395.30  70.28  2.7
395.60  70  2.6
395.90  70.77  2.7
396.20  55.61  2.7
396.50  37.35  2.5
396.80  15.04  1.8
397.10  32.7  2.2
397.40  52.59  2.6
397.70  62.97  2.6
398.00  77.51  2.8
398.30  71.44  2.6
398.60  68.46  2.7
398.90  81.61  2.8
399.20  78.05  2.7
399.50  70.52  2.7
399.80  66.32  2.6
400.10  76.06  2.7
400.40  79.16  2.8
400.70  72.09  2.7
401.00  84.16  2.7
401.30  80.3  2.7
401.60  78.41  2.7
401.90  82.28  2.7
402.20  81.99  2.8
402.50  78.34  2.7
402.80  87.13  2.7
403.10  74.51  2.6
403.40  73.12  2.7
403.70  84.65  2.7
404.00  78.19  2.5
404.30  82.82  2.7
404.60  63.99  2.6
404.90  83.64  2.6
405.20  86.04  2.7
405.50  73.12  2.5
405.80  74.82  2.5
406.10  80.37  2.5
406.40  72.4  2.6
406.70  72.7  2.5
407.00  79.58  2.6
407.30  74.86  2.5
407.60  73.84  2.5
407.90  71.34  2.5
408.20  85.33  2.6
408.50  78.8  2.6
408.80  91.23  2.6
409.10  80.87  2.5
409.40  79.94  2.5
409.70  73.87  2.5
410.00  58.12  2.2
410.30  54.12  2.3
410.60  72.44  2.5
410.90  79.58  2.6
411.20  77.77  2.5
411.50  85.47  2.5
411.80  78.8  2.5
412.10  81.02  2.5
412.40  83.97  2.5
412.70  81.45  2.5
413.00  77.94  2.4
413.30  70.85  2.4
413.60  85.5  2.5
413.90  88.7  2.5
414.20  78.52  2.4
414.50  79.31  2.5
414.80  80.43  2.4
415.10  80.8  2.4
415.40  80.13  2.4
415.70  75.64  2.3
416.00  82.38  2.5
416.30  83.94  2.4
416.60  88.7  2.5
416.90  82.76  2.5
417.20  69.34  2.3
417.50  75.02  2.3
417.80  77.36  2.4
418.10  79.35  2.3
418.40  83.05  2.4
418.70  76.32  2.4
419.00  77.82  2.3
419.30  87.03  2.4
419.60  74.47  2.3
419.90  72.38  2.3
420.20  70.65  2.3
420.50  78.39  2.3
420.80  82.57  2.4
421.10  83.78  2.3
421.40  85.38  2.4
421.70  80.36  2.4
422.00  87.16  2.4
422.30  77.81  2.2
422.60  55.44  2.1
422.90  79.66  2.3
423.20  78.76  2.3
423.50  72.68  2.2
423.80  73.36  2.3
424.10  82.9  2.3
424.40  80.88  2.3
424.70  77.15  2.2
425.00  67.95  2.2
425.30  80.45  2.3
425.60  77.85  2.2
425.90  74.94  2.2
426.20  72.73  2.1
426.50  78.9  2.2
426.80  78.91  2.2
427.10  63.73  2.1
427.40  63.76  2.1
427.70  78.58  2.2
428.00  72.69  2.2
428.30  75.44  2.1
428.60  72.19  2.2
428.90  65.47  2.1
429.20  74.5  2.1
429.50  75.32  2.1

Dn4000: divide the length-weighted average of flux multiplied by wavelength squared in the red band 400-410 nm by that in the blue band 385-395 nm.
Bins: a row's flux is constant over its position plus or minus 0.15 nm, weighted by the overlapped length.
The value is 1.49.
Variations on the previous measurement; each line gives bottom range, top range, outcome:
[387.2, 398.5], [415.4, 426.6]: 1.60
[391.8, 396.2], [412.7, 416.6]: 1.71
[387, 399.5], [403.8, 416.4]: 1.47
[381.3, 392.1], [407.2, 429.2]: 1.54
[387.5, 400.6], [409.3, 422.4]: 1.49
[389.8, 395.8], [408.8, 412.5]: 1.48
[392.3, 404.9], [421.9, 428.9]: 1.32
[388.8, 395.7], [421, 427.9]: 1.57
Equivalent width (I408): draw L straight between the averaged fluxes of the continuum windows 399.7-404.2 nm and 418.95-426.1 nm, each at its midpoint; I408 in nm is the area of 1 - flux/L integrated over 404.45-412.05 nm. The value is 0.20 nm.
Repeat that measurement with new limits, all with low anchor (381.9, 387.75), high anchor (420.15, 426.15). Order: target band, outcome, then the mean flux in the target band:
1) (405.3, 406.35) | -0.14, 76.2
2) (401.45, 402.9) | -0.36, 81.4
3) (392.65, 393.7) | 0.61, 25.3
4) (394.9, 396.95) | 0.20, 55.6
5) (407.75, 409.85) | -0.34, 80.2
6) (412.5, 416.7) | -0.49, 81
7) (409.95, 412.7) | -0.19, 75.6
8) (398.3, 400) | -0.25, 72.9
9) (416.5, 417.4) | -0.07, 79.5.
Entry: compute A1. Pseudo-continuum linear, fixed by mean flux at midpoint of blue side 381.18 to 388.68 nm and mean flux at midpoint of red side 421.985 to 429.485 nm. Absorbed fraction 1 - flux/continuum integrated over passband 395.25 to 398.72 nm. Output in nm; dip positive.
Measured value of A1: 0.27 nm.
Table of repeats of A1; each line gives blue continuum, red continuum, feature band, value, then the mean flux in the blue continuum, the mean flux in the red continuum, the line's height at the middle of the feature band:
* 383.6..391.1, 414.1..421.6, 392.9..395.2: 0.73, 59.9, 79.4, 64.2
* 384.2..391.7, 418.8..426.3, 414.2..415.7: -0.11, 62.4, 77.3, 74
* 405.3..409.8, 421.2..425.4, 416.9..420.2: 0.01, 77.7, 77.2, 77.3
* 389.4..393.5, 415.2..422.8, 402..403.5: -0.30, 57.2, 78.7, 66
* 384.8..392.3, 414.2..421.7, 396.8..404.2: -0.36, 62.2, 79.5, 69.2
